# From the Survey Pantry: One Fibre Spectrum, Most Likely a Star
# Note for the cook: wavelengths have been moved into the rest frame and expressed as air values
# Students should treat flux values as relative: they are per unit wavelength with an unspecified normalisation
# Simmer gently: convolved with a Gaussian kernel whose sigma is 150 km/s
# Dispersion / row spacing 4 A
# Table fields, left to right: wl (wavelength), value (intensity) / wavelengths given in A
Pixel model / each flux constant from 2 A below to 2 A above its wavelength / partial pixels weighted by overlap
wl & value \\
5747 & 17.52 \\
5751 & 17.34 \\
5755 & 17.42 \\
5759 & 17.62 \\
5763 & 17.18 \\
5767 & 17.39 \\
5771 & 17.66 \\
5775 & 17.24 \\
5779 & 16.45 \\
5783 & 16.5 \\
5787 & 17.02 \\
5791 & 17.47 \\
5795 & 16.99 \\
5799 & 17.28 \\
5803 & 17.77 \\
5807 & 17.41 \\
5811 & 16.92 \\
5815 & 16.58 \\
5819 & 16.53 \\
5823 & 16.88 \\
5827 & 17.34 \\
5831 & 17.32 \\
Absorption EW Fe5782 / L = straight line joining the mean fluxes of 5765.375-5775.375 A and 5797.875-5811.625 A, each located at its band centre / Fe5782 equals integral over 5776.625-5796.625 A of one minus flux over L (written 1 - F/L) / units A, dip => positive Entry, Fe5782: 0.6 A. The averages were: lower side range 17.5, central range 16.9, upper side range 17.4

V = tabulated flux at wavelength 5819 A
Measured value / 16.53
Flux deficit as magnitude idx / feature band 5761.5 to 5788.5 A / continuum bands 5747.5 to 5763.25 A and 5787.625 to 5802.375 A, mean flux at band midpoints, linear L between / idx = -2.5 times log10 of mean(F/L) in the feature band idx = 0.018 mag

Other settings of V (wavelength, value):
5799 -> 17.28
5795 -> 16.99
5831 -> 17.32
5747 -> 17.52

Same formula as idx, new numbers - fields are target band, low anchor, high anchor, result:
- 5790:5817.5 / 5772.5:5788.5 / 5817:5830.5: -0.02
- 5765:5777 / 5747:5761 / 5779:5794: -0.02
